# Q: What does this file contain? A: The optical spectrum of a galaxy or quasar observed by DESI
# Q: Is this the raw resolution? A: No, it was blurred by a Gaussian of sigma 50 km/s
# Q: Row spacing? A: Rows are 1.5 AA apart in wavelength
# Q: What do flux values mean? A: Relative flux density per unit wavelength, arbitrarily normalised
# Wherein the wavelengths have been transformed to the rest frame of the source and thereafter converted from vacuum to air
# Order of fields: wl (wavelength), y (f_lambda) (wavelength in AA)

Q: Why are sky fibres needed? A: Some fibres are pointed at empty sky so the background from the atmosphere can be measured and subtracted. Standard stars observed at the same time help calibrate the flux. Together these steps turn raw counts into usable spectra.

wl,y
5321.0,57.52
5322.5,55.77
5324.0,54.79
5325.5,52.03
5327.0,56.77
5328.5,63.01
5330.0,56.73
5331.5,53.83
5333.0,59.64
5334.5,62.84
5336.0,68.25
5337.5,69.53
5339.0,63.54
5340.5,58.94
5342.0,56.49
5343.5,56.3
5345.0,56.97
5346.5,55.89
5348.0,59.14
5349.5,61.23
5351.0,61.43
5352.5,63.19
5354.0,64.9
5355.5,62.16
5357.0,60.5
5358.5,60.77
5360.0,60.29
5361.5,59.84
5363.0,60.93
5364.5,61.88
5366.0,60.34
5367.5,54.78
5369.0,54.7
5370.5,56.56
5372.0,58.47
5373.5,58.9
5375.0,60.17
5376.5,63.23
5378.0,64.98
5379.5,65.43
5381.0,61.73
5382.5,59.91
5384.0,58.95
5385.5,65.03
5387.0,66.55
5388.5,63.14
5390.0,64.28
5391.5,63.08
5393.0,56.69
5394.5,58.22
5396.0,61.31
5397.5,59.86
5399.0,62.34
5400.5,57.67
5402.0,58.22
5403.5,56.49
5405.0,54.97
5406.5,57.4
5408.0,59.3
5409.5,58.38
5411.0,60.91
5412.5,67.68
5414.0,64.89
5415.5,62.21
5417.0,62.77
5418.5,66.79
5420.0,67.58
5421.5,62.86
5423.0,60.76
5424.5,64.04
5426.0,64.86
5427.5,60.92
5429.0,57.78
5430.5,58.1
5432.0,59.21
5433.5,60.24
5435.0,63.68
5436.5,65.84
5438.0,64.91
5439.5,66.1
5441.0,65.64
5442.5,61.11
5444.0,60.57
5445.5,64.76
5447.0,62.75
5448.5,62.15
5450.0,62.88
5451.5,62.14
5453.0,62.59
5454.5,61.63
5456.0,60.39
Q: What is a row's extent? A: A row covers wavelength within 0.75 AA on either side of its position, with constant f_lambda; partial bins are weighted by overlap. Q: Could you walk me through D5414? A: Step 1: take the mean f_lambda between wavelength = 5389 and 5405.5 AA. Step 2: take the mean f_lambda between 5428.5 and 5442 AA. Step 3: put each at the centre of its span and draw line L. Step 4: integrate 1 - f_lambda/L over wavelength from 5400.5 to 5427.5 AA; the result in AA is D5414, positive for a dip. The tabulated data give -0.4 AA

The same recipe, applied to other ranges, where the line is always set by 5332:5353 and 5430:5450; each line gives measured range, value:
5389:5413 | 0.9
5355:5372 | 0.6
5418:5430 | -0.1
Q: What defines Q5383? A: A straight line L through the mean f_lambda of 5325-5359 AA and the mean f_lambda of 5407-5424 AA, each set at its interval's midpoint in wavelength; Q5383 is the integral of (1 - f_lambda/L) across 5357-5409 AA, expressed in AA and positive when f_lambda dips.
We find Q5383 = 1.3 AA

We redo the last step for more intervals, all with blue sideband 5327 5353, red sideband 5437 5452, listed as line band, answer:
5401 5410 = 0.7 AA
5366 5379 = 0.4 AA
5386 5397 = 0.0 AA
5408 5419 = -0.1 AA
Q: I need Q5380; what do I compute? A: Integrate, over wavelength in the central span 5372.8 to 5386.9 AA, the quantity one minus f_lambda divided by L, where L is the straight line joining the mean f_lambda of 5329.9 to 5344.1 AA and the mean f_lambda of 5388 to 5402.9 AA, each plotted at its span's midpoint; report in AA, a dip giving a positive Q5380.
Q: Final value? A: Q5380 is -0.41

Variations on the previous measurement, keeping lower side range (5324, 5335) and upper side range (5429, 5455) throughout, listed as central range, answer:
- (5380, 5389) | -0.4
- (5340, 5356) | -0.4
